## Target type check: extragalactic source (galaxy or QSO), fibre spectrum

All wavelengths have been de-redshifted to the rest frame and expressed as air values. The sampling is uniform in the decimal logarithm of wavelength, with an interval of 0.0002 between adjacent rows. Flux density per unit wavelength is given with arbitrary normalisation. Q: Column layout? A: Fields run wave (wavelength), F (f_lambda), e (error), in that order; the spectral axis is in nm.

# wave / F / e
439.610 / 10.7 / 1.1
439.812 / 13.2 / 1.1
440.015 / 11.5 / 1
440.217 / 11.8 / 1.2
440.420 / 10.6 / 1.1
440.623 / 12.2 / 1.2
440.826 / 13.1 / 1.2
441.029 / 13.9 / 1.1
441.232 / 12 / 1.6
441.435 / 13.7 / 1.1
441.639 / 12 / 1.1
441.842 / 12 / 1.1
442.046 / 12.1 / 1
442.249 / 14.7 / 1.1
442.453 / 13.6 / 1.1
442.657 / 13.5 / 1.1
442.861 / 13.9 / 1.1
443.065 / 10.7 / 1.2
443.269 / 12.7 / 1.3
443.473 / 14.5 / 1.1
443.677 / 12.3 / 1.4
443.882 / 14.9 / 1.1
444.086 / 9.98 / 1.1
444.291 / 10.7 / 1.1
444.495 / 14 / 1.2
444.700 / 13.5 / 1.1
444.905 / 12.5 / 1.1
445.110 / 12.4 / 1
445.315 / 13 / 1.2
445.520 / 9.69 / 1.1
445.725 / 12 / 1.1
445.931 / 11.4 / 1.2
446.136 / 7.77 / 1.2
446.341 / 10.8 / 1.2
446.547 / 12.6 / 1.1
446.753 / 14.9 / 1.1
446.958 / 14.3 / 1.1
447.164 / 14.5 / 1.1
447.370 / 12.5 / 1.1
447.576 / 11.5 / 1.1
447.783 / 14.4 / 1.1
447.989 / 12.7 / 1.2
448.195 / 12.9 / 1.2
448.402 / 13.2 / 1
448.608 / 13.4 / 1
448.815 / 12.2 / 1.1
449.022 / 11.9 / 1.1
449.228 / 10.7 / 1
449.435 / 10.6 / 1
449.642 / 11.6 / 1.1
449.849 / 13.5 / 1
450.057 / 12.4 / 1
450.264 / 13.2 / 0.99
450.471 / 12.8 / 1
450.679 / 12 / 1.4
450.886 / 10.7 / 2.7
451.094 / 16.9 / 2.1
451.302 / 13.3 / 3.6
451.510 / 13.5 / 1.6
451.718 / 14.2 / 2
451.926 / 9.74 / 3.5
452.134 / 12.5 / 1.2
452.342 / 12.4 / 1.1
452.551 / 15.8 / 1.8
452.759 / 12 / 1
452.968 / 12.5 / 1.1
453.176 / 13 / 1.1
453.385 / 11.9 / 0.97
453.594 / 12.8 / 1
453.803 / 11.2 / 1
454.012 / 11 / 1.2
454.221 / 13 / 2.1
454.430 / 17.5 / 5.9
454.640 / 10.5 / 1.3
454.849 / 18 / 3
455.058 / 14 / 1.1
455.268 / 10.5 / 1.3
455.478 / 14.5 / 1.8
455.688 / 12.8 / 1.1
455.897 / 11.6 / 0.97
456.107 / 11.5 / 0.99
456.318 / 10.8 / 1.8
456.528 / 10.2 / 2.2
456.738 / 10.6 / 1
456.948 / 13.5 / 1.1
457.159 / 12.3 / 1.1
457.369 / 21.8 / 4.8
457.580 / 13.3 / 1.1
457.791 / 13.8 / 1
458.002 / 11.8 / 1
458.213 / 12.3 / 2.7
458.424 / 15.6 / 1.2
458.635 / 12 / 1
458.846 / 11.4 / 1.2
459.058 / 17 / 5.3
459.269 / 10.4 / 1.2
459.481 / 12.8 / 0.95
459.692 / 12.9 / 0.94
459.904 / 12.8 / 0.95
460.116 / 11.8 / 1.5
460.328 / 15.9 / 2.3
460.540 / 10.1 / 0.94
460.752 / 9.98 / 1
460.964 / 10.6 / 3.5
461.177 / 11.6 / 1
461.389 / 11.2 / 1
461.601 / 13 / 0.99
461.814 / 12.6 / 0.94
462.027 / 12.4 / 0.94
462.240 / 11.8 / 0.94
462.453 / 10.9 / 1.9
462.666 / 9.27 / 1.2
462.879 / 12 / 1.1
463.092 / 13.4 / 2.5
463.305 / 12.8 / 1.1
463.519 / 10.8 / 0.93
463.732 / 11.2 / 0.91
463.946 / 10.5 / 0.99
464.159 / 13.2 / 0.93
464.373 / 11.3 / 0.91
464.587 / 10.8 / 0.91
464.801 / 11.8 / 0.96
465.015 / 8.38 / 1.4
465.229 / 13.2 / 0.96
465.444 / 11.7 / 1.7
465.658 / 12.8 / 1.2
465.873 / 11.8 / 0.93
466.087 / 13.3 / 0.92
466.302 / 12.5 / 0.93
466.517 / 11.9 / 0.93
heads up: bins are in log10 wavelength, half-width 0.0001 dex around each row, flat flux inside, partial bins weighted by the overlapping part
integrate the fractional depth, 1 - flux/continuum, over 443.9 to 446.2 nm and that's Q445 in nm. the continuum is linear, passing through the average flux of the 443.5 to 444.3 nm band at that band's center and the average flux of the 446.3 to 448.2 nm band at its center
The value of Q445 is 0.16 nm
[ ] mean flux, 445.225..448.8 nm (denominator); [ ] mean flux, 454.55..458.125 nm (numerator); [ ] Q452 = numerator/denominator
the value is 1.05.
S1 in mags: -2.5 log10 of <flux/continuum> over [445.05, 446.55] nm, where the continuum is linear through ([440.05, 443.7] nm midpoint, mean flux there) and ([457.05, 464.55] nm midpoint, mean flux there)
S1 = 0.15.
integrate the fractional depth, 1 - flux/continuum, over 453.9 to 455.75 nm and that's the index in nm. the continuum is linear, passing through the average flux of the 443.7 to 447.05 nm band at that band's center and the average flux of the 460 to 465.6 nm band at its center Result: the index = -0.26 nm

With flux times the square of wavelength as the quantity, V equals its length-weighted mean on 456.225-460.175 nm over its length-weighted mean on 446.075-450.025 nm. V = 1.1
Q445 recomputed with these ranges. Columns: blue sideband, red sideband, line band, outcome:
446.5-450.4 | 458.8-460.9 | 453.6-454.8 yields -0.02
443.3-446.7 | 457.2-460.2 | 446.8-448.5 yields -0.13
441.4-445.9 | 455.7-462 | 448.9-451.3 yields 0.03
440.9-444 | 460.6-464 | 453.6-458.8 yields -0.47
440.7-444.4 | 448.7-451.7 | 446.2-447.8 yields -0.04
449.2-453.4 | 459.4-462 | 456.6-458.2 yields -0.18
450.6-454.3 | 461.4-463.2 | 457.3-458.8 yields -0.22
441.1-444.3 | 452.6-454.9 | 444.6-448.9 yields 0.12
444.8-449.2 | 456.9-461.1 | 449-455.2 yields -0.08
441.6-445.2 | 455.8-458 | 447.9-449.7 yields 0.10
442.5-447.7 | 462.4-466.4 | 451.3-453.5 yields -0.11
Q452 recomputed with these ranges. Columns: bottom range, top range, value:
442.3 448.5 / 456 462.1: 1.00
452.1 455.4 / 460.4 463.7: 0.88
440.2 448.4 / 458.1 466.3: 0.96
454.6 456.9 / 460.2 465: 0.94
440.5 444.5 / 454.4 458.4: 1.03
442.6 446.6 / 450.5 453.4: 1.07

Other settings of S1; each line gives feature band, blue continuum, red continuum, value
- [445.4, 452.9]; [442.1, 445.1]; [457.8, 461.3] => 0.022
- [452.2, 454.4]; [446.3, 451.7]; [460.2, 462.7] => -0.024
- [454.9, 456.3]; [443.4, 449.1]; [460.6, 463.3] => -0.055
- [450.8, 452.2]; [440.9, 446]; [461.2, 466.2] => -0.063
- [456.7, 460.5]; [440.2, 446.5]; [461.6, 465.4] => -0.144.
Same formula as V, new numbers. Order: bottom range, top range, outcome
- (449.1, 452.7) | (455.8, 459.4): 1.05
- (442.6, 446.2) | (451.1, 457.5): 1.11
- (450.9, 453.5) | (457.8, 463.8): 0.97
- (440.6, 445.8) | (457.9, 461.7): 1.05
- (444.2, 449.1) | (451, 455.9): 1.09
